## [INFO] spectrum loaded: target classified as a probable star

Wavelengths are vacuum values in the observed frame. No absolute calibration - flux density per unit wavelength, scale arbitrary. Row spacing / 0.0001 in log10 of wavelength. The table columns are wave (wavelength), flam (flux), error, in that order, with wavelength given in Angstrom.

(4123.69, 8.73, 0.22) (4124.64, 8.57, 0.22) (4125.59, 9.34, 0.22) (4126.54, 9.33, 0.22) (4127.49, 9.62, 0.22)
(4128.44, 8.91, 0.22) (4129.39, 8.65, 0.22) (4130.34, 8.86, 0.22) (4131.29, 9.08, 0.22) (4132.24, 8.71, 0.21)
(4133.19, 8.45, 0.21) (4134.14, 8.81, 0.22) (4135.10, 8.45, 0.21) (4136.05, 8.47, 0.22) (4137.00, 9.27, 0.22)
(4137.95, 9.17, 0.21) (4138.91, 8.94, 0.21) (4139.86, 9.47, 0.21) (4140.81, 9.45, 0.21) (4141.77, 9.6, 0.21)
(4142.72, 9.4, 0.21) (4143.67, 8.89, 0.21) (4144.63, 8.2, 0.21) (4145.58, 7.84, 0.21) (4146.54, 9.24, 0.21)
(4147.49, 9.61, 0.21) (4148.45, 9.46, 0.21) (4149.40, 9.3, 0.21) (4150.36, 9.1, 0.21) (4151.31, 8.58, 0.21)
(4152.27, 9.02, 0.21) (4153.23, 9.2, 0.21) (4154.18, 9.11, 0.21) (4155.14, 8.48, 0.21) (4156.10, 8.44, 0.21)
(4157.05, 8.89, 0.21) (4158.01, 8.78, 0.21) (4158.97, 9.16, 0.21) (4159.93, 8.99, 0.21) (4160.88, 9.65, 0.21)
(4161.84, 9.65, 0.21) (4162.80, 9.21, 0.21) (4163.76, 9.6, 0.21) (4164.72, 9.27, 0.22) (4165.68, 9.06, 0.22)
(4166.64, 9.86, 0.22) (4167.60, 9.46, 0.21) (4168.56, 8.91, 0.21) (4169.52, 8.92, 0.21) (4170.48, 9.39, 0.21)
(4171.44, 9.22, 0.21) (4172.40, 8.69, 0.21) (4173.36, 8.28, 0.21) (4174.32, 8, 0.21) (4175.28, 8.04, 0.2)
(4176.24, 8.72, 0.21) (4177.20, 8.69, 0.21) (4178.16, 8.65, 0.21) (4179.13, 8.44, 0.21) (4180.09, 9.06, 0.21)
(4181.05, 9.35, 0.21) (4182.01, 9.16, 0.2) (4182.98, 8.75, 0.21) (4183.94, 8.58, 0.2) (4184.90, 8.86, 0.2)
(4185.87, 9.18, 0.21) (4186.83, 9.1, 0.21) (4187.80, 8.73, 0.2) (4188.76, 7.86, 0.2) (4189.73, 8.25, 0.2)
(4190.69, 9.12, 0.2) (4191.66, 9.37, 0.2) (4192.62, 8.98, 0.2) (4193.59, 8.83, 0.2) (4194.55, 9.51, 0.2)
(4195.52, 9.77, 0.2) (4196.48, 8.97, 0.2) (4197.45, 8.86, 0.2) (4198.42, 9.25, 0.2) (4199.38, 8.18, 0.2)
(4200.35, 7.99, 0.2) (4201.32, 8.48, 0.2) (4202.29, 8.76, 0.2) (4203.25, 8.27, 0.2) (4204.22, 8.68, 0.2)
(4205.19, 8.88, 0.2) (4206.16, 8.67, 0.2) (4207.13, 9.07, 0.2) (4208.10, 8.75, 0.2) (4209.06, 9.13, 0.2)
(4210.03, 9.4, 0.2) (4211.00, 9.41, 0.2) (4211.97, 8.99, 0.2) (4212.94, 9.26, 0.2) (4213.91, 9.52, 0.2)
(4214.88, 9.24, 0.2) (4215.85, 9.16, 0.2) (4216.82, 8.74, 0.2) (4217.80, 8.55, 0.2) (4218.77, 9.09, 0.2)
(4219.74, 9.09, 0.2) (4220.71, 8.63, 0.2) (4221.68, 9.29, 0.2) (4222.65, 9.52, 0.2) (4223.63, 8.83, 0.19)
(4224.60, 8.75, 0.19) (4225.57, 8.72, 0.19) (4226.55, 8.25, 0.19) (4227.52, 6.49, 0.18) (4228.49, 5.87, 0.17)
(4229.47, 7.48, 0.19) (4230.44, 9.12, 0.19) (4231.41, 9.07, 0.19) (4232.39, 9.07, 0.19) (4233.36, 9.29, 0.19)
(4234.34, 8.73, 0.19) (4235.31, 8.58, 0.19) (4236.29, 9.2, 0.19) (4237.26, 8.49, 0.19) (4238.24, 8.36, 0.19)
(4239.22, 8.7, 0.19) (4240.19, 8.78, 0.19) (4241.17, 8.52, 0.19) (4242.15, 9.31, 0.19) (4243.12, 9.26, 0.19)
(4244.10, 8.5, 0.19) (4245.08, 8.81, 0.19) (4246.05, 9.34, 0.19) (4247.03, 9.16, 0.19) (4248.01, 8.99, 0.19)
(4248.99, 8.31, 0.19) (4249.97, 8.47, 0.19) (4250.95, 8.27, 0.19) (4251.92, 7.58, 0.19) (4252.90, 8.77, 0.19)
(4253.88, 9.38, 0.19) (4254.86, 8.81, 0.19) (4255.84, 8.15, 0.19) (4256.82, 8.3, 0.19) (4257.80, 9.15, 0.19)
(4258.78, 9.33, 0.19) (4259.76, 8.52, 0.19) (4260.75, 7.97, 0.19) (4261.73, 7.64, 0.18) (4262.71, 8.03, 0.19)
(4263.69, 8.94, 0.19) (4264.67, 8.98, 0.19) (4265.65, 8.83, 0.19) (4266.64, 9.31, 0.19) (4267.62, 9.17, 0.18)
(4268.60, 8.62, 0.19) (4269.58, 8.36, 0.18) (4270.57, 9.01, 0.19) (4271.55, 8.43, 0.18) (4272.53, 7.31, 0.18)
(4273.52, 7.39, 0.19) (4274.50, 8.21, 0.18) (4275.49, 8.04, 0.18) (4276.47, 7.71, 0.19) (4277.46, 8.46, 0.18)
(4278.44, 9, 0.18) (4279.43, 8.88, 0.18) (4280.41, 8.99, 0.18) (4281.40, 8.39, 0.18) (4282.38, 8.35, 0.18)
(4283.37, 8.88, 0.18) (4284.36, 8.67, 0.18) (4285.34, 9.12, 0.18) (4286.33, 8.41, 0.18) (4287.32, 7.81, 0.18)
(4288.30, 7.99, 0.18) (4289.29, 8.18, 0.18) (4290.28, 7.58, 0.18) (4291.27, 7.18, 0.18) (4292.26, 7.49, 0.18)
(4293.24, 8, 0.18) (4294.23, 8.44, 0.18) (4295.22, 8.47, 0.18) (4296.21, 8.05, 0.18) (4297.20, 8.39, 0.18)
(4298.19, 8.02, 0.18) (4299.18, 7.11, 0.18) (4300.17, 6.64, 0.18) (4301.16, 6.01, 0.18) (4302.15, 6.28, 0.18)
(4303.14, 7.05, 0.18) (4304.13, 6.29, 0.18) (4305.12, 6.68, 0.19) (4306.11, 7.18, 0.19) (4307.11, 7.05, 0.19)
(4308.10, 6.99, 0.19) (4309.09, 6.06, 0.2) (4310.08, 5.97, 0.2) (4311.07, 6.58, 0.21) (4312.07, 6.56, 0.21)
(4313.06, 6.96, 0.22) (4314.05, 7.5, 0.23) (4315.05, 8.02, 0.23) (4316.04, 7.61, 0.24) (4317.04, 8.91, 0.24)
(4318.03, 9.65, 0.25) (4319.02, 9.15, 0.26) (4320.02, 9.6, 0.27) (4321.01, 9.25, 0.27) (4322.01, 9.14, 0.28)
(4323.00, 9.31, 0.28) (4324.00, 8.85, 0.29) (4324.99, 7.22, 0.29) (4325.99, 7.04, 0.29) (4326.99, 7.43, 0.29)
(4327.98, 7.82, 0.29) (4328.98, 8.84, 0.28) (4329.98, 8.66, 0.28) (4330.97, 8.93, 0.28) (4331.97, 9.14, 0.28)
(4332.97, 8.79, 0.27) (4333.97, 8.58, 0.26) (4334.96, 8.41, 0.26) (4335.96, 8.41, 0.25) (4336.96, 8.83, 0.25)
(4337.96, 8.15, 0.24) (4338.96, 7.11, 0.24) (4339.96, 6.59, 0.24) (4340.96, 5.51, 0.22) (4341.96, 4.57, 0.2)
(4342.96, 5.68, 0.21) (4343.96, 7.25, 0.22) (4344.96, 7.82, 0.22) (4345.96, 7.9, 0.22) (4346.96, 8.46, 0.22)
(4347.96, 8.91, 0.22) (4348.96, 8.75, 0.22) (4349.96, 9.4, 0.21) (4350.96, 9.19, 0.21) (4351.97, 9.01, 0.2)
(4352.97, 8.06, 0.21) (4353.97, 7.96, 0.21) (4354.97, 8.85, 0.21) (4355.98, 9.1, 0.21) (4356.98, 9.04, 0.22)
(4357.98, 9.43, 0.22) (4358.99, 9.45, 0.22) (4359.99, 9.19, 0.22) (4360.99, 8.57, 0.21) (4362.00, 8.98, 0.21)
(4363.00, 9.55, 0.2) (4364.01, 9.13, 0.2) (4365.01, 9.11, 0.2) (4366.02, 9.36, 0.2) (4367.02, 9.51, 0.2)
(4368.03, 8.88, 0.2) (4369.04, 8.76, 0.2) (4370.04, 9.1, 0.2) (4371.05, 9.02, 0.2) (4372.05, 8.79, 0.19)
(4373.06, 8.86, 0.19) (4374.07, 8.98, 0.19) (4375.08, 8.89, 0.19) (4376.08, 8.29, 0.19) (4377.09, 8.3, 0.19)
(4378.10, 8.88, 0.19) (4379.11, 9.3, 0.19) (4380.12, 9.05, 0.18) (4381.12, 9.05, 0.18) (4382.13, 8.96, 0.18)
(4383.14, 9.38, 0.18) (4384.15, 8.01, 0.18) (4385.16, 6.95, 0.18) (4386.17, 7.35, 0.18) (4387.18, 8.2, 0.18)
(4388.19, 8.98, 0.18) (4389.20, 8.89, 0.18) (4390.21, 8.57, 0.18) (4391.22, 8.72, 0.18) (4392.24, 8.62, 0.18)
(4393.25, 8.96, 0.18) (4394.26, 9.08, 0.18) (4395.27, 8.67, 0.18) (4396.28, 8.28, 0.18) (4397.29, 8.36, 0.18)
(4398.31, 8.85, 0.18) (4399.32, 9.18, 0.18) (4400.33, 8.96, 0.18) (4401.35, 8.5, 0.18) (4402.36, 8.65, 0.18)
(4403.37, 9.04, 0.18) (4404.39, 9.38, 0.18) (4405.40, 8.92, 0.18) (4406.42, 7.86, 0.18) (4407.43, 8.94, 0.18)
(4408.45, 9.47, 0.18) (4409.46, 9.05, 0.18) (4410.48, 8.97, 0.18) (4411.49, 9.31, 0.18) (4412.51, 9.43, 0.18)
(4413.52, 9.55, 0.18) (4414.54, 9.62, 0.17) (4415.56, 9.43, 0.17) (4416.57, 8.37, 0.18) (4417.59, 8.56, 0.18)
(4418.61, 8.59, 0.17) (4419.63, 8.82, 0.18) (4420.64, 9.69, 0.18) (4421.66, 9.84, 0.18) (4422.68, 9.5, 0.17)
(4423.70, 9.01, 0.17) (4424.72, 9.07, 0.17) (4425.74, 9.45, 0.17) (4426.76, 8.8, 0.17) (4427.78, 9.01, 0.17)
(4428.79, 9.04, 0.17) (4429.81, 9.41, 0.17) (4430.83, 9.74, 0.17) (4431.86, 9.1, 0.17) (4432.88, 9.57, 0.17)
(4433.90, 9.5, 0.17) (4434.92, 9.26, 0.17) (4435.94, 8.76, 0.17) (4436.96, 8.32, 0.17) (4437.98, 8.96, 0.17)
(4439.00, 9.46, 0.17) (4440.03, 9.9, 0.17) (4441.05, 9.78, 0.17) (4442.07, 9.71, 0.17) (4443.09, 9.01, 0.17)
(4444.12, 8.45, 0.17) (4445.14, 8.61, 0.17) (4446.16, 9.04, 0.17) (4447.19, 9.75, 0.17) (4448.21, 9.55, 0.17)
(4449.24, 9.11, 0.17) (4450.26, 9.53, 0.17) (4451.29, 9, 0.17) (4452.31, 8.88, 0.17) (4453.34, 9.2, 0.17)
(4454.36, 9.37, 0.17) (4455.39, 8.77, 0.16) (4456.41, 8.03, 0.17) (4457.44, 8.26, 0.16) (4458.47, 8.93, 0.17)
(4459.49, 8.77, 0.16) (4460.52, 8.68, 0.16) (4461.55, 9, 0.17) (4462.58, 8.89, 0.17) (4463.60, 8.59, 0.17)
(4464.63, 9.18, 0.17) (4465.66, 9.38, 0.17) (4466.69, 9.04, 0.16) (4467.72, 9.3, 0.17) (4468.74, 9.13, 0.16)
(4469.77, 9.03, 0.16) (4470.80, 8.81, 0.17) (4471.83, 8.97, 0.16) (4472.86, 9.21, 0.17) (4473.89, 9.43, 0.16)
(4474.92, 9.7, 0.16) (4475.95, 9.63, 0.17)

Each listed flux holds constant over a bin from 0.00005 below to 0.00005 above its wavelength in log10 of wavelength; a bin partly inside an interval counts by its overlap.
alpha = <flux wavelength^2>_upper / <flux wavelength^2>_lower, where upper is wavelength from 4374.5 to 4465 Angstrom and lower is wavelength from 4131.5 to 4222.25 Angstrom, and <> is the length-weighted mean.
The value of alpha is 1.12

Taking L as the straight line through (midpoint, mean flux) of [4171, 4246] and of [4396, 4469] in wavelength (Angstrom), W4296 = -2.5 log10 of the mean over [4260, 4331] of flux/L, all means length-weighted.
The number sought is 0.11 mag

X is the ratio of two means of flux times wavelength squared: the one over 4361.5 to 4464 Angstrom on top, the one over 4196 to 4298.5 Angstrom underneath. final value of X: 1.13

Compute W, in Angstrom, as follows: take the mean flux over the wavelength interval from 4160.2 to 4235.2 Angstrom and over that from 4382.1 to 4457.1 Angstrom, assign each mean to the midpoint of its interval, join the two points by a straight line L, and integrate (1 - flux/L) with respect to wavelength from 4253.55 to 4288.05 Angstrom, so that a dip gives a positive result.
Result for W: 1.44 Angstrom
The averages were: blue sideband 8.85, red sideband 8.98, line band 8.52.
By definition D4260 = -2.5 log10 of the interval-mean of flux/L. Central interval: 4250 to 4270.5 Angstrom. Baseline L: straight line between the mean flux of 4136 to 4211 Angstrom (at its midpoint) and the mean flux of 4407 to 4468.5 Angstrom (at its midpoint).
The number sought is 0.049 mag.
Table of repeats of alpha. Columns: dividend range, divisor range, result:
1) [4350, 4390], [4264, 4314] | 1.17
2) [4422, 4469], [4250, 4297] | 1.17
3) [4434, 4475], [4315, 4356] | 1.16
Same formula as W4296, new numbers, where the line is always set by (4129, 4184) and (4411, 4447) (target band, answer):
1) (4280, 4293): 0.11 mag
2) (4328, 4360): 0.11 mag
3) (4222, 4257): 0.05 mag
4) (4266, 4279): 0.08 mag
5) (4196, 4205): 0.05 mag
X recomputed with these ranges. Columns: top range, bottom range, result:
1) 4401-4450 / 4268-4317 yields 1.26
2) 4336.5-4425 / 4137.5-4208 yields 1.07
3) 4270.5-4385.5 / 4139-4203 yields 0.99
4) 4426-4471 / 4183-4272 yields 1.15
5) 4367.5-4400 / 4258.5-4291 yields 1.09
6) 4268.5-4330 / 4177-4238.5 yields 0.94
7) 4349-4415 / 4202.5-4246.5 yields 1.09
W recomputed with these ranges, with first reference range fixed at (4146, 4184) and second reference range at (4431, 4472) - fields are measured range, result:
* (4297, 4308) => 2.6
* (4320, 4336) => 0.9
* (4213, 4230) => 0.9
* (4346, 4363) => 0.3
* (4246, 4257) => 0.5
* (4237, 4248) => 0.2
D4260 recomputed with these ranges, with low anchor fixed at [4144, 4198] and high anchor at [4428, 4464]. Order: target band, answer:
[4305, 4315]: 0.31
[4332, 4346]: 0.21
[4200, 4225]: 0.00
